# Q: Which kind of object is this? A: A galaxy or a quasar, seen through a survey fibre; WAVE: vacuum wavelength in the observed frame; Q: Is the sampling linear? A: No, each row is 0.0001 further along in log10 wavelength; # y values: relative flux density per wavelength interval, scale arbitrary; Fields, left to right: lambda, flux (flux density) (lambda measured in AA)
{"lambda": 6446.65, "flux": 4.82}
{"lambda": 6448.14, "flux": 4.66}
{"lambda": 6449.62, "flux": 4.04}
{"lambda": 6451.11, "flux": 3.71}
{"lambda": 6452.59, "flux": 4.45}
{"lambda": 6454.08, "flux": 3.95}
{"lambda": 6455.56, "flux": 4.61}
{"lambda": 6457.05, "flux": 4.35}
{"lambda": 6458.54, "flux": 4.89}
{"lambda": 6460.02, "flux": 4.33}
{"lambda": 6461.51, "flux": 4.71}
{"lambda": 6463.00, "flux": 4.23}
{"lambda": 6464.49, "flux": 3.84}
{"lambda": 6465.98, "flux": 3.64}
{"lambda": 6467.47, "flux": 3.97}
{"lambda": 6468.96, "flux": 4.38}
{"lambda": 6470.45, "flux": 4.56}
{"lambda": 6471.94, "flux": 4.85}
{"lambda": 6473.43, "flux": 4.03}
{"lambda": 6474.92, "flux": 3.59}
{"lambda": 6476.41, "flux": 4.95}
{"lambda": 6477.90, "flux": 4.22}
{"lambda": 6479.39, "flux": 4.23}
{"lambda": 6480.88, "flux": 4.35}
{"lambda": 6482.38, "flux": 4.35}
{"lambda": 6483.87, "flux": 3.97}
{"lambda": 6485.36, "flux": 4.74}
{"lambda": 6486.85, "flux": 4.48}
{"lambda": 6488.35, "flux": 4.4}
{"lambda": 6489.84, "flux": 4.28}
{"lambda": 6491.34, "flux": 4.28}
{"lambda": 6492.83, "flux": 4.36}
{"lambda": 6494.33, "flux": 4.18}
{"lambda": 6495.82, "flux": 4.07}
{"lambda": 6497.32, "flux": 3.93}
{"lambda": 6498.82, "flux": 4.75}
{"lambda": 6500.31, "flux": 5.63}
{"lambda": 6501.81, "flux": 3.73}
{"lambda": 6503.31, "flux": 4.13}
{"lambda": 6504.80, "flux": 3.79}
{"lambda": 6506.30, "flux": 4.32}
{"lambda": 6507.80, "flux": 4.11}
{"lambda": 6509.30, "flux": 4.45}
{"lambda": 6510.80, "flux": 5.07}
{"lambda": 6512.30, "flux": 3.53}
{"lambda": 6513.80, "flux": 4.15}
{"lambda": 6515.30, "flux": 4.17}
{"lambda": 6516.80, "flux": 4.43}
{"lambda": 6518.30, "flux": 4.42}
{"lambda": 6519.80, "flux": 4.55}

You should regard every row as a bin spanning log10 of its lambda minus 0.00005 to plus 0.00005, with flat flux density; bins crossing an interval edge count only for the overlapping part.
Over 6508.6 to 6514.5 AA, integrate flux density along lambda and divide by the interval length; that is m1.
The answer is 4.3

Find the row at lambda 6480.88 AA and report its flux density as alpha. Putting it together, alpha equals 4.35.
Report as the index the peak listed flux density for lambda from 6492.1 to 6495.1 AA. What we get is 4.36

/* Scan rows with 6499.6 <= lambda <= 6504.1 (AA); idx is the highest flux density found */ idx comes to 5.63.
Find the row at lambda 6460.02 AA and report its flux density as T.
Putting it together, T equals 4.33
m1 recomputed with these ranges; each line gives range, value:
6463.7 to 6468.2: 3.82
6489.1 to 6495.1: 4.27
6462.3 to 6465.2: 4.03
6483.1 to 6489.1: 4.4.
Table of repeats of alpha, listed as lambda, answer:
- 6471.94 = 4.85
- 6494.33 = 4.18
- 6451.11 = 3.71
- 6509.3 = 4.45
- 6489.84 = 4.28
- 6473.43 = 4.03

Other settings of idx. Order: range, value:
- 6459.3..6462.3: 4.71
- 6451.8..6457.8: 4.61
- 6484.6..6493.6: 4.74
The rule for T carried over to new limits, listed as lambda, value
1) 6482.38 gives 4.35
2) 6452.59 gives 4.45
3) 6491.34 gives 4.28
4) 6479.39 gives 4.23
